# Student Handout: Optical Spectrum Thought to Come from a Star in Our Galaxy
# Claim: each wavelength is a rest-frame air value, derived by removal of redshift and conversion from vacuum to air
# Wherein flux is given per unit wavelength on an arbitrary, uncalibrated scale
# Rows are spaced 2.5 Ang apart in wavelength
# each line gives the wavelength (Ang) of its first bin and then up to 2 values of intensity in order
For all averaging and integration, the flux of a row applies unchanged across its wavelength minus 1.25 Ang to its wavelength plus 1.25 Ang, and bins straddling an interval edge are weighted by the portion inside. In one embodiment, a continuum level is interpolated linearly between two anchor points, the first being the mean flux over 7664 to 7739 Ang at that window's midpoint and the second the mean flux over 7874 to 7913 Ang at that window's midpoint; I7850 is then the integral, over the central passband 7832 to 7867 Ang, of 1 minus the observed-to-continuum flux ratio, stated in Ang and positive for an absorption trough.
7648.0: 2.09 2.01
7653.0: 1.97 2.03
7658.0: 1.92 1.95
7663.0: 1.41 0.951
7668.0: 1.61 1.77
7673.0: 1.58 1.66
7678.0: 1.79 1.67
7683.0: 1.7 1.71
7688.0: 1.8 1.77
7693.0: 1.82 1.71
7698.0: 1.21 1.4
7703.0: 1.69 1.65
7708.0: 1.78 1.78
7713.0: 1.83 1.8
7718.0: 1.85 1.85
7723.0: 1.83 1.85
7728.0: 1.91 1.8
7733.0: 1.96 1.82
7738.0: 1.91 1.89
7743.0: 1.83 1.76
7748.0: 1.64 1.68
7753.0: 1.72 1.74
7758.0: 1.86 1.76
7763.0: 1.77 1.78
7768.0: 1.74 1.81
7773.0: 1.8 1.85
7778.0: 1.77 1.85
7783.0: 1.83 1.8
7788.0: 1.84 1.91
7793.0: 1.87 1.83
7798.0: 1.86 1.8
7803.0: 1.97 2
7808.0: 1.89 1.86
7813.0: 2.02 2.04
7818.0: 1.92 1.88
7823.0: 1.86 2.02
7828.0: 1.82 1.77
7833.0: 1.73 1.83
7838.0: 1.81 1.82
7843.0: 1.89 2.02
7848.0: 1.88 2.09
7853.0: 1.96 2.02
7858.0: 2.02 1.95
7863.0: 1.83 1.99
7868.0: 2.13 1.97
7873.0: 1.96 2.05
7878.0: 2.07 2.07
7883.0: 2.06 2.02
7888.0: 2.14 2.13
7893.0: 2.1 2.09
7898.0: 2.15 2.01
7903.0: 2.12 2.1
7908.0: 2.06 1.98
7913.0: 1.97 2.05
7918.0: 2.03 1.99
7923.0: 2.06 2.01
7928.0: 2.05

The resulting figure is 1.24 Ang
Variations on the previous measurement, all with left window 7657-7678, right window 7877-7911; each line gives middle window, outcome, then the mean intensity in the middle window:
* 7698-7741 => -1.5 Ang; 1.78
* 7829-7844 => 1.2 Ang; 1.81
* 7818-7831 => 0.4 Ang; 1.88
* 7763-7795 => 0.4 Ang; 1.82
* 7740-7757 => 0.3 Ang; 1.75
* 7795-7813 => 0.0 Ang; 1.9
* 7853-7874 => 0.4 Ang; 1.98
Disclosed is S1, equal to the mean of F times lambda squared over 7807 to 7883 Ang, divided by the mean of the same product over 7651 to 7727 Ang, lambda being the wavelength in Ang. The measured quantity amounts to 1.18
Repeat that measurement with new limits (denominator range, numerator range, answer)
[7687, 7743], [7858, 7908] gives 1.21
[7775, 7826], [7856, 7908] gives 1.11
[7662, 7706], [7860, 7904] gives 1.34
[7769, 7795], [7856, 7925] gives 1.14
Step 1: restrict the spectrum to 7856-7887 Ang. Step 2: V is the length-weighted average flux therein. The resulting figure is 2.01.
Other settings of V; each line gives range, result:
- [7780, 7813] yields 1.88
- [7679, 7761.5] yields 1.76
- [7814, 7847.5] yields 1.88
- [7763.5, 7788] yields 1.8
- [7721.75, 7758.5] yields 1.81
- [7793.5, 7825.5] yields 1.91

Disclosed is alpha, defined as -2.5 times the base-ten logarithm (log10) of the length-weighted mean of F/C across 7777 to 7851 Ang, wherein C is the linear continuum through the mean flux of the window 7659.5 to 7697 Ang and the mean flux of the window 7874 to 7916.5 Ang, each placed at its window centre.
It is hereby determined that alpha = 0.02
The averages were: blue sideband 1.66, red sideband 2.07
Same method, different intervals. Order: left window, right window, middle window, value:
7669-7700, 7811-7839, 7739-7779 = 0.005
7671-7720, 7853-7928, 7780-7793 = 0.005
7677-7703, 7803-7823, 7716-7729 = -0.073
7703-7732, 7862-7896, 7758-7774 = 0.057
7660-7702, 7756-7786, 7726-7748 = -0.072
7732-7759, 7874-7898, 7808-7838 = 0.041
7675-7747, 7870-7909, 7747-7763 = 0.060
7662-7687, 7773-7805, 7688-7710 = 0.001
